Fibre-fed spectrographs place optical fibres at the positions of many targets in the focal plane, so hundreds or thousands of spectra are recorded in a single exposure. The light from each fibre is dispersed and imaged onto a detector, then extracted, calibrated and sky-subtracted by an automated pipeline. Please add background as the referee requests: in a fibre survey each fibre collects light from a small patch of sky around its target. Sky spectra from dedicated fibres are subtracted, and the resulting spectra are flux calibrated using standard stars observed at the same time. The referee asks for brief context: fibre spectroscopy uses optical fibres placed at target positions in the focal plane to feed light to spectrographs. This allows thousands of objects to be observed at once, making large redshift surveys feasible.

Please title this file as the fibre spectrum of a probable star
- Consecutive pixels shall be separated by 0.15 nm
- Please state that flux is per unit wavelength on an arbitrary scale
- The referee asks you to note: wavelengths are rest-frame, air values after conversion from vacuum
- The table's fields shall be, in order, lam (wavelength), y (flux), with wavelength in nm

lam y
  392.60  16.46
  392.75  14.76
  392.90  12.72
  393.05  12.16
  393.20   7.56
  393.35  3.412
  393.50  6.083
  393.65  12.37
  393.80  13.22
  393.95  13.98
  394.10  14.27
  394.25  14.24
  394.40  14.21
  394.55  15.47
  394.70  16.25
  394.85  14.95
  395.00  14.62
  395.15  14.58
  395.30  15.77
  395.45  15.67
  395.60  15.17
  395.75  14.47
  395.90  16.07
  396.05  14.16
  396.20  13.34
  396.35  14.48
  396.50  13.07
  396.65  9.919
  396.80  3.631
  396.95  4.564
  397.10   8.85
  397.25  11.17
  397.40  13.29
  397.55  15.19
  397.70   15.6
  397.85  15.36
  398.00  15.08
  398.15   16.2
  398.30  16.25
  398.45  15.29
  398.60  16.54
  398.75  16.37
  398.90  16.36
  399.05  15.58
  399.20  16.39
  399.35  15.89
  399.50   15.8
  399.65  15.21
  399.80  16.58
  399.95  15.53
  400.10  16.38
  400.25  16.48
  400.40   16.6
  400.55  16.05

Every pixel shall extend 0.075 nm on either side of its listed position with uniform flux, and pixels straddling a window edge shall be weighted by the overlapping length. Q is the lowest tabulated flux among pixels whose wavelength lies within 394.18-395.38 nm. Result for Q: 14.21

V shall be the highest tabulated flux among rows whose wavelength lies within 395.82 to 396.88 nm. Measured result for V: 16.07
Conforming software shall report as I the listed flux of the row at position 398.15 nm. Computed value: 16.2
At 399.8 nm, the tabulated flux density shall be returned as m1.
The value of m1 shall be 16.58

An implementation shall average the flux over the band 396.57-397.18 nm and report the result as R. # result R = 6.83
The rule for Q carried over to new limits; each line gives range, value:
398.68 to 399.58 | 15.58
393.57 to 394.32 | 12.37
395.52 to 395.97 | 14.47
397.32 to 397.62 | 13.29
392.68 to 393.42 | 3.412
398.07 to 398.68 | 15.29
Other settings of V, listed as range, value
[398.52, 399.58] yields 16.54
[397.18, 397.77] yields 15.6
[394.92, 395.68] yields 15.77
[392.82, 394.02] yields 13.98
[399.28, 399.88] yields 16.58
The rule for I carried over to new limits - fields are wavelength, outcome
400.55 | 16.05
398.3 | 16.25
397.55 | 15.19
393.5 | 6.083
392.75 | 14.76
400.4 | 16.6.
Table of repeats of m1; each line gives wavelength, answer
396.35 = 14.48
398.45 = 15.29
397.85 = 15.36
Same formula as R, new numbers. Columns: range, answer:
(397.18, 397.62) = 13.2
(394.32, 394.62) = 14.8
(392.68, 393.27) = 11.8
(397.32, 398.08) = 14.9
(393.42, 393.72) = 9.08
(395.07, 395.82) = 15.1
